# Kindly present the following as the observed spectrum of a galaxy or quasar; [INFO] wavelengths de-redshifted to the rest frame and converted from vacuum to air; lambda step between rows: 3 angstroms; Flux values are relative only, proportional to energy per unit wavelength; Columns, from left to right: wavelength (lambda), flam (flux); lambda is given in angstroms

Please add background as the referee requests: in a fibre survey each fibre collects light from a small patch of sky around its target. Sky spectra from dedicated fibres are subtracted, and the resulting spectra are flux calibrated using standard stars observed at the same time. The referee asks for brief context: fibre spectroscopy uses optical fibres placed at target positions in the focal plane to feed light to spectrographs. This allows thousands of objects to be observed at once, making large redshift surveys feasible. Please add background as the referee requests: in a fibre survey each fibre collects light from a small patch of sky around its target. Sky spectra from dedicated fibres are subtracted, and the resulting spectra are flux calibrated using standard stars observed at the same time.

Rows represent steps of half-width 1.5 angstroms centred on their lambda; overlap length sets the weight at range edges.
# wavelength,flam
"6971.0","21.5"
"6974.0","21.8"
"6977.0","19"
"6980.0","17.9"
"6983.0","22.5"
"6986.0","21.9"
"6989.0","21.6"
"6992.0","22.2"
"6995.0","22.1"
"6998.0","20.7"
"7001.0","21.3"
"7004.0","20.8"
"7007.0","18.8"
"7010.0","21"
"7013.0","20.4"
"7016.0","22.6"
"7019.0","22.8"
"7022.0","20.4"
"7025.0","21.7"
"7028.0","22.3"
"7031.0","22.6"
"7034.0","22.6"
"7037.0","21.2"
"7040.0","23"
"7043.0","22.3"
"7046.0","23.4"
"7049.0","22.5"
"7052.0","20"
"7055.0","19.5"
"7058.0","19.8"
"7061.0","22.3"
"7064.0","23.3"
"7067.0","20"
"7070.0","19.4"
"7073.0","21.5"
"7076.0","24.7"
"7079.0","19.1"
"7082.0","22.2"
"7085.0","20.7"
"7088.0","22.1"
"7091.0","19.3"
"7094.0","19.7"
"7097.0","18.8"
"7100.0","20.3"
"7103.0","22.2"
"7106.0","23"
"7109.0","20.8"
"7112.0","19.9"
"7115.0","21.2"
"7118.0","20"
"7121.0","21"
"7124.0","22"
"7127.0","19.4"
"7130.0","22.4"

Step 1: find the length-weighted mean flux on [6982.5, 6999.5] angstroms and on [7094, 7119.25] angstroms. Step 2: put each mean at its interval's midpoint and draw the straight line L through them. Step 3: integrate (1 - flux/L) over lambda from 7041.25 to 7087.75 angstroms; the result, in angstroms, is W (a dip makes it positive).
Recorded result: -0.7 angstroms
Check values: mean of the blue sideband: 21.8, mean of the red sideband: 20.7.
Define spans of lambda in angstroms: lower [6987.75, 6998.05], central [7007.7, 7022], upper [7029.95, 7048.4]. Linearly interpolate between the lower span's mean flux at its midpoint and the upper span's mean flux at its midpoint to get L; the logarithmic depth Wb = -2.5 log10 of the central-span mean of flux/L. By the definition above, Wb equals 0.04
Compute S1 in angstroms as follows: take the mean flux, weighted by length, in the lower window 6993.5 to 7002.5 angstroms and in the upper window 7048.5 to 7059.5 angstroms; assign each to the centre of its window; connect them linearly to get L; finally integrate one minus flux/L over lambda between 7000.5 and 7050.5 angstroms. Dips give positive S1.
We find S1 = -2.3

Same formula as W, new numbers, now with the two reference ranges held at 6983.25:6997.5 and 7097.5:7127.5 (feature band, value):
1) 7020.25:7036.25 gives -0.2 angstroms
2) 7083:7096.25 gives 0.4 angstroms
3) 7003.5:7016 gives 0.7 angstroms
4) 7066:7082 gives 0.1 angstroms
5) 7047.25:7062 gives 0.4 angstroms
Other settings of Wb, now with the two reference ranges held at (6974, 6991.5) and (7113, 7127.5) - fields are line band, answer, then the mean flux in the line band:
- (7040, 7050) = -0.10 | 22.8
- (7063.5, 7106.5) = -0.01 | 21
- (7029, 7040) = -0.07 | 22.3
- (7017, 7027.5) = -0.05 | 21.7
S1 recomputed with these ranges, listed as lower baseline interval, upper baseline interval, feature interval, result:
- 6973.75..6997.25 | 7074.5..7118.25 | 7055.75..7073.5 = 0.0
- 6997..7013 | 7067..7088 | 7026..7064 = -1.7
